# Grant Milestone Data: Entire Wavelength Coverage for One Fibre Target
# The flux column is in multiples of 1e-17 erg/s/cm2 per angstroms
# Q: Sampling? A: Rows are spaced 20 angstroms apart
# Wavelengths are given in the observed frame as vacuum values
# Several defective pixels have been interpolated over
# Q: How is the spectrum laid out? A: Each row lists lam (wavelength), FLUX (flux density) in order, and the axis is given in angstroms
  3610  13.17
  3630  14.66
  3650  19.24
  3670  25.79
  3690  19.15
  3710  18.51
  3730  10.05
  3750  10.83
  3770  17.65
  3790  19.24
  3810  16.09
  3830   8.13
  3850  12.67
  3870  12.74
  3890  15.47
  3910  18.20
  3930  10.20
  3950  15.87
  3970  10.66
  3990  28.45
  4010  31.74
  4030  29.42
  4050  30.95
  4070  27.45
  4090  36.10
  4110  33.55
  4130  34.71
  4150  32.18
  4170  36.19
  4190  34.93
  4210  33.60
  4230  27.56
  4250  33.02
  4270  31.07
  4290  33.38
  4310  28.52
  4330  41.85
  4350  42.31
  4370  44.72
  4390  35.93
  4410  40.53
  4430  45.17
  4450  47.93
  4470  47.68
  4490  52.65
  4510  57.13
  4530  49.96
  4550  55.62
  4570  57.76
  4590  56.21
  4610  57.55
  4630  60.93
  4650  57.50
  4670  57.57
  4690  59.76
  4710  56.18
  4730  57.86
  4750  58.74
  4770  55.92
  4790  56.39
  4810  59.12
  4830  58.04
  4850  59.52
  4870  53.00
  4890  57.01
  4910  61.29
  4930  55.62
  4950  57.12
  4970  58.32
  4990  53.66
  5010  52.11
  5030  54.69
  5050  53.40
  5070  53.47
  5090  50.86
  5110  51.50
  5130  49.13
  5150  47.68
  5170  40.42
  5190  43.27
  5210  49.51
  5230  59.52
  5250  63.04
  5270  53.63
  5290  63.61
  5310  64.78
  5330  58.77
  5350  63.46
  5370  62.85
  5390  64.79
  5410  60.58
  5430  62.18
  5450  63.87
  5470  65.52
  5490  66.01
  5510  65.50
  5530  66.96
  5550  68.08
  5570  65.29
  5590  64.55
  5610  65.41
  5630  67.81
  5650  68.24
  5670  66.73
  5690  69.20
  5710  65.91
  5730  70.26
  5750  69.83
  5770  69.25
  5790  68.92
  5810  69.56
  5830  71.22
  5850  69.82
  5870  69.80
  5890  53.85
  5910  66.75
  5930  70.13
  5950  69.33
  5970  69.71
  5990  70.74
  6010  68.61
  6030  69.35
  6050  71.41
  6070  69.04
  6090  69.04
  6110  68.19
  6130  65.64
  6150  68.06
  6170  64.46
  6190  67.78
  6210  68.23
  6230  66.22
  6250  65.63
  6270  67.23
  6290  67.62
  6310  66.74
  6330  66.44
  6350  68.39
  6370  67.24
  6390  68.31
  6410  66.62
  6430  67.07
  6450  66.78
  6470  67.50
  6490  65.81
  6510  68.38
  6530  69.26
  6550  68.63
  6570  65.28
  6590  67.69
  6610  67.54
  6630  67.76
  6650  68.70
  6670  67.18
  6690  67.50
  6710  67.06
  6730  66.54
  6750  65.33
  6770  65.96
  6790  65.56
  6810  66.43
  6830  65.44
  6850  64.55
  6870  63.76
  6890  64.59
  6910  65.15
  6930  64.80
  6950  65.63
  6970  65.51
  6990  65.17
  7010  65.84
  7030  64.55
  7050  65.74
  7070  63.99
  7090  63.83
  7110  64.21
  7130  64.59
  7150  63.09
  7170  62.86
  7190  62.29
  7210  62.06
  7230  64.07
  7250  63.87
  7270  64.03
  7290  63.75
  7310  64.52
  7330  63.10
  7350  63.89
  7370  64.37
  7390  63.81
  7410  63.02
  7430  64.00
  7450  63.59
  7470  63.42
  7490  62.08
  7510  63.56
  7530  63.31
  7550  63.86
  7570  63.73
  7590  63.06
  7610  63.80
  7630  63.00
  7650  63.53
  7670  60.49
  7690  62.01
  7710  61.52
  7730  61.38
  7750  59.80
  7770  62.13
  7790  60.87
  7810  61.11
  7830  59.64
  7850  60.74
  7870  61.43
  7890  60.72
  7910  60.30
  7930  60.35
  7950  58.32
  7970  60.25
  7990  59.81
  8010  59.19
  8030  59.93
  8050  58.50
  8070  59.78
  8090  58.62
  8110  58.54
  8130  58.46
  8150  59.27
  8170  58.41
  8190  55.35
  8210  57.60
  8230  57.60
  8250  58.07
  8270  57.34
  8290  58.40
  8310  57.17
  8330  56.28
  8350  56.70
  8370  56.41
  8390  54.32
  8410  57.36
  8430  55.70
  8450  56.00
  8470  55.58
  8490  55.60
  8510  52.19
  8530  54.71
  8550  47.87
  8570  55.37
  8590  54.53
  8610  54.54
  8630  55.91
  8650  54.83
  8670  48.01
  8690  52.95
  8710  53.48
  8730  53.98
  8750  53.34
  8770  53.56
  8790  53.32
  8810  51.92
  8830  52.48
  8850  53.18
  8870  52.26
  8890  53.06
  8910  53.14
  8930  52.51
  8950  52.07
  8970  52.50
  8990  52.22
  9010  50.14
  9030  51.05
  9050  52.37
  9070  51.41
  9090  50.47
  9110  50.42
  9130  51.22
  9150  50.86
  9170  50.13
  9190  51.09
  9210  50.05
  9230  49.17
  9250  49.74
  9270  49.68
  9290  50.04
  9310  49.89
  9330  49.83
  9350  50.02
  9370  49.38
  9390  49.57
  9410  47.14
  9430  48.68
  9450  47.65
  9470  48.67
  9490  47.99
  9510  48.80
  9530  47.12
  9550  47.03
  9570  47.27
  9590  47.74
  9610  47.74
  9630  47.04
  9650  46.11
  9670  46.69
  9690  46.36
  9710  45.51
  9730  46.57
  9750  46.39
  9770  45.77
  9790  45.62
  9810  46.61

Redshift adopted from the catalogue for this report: 0.00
